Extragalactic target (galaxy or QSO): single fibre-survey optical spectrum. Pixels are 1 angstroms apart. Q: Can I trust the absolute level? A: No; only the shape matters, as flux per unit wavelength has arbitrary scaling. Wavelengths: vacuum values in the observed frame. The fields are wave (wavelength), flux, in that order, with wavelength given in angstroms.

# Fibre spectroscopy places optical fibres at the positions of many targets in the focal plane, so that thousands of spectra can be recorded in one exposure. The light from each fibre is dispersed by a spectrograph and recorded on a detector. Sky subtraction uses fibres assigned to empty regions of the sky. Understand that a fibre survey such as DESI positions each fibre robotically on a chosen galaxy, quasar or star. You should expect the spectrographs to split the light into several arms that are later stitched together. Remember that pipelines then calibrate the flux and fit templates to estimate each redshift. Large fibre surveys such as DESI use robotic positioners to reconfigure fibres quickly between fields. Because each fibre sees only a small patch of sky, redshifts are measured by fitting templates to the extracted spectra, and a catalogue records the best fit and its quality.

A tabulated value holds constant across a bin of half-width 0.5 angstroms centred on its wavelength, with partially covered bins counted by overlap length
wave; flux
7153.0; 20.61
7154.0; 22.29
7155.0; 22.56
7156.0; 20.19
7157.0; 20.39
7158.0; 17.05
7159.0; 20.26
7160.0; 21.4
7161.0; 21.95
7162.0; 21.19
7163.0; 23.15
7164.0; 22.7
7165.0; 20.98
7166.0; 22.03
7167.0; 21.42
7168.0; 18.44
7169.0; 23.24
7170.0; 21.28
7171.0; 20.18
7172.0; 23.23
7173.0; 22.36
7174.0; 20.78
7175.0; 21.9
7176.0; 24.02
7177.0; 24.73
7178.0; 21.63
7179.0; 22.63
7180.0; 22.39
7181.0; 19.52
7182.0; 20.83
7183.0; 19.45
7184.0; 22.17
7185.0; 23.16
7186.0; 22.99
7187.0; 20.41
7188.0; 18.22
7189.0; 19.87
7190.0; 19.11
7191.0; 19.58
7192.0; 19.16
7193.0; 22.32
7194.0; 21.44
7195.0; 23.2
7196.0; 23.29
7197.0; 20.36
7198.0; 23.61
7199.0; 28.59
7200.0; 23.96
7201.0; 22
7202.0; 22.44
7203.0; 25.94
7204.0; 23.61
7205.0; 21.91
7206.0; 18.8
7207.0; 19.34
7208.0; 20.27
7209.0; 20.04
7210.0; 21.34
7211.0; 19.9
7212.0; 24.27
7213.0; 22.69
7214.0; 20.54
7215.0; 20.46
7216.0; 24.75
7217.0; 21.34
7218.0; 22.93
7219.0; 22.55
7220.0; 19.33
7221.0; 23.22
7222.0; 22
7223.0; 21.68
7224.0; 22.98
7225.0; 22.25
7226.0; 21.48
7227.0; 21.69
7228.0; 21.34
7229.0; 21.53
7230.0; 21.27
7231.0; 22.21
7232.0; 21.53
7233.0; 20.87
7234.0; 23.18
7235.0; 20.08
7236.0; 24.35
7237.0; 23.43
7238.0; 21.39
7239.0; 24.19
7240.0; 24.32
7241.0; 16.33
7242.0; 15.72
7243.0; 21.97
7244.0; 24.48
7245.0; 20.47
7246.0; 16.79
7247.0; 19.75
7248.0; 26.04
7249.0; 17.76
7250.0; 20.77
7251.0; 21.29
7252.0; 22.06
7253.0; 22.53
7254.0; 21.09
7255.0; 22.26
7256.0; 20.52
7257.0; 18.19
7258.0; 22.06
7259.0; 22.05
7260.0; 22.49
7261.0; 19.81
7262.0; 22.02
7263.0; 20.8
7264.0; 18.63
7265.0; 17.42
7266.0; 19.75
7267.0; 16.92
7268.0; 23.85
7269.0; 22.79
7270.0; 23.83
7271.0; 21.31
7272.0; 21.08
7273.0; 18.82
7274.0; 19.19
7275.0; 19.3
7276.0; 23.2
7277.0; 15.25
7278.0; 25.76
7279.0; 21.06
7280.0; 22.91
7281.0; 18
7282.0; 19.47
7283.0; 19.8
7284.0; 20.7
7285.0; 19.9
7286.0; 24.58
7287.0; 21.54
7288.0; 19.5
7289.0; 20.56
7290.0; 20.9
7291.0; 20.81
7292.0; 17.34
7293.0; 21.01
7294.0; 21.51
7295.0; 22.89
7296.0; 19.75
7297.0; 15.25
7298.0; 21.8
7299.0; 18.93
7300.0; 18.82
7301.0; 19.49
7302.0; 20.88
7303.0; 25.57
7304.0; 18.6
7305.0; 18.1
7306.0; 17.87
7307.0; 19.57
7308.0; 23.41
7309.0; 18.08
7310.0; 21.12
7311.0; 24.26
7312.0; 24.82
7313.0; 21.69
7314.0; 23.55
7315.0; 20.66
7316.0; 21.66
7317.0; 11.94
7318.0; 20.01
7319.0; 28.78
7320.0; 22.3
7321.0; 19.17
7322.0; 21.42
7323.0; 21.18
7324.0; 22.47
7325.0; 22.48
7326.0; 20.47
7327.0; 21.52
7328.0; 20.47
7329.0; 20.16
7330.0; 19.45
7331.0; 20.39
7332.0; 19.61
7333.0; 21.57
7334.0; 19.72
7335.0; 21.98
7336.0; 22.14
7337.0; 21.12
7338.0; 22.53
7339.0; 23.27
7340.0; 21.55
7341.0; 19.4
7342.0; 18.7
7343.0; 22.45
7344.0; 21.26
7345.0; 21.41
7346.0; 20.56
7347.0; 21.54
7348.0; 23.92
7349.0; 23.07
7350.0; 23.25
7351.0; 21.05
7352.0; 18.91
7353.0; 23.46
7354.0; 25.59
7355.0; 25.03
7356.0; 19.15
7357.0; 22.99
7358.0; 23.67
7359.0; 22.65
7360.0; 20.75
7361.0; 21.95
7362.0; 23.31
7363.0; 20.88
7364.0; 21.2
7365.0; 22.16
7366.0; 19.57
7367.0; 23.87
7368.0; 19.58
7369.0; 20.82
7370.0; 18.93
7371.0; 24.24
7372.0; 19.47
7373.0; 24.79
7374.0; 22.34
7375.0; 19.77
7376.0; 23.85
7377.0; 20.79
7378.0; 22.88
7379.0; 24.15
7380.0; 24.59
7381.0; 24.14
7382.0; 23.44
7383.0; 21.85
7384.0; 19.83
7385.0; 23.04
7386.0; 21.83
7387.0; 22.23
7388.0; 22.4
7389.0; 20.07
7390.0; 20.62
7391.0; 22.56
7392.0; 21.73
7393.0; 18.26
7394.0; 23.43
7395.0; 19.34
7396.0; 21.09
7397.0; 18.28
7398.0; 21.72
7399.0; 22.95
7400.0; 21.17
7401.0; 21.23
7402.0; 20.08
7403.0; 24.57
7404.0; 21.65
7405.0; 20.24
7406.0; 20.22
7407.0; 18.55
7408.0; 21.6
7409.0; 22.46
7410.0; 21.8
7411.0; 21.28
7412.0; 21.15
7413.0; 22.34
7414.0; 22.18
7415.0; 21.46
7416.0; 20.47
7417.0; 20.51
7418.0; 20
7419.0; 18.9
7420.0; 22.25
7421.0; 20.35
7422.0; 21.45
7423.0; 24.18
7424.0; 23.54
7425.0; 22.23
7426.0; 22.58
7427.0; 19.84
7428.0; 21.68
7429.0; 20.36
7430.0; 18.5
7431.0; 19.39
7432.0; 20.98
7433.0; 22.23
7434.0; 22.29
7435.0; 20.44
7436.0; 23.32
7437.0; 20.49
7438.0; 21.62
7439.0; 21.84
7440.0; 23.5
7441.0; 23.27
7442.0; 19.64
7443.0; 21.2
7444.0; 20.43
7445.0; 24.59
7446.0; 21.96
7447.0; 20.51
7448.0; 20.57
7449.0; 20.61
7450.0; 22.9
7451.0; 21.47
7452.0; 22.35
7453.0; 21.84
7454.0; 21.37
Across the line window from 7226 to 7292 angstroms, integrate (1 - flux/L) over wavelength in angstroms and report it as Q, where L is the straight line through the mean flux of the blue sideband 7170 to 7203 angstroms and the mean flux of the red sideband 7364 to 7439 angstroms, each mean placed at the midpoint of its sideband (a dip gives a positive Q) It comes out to 2.39 angstroms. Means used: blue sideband 21.9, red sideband 21.5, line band 21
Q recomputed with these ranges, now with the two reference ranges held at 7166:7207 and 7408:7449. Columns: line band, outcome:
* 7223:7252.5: 0.4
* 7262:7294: 1.7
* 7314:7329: 0.4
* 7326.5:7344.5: 0.5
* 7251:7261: 0.2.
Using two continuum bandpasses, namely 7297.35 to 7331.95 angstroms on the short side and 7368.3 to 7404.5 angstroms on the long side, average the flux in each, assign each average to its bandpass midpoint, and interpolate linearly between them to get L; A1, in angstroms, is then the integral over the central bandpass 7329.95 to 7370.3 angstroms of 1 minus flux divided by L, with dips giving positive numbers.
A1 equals -0.6 angstroms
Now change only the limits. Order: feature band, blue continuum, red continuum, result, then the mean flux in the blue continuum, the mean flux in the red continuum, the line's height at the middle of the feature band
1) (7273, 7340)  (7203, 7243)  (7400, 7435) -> 2.07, 21.6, 21.2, 21.5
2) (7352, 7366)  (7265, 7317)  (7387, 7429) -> -0.86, 20.6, 21.3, 21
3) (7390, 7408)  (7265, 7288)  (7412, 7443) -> 0.22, 20.8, 21.4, 21.3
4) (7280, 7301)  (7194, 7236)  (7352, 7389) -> 1.83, 22.1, 22.2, 22.1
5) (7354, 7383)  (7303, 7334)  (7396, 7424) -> -1.52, 20.9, 21.3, 21.1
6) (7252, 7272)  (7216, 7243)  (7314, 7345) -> 0.47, 21.7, 21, 21.5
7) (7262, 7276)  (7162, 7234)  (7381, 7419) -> 0.76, 21.8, 21.3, 21.6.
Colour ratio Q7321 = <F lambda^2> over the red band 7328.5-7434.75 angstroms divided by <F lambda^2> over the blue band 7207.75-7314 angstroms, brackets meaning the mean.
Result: 1.1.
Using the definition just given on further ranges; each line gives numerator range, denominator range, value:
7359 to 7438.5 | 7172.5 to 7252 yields 1.04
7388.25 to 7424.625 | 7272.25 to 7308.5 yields 1.08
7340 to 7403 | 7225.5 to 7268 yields 1.07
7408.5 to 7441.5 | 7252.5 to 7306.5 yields 1.09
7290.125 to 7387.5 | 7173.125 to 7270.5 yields 1.03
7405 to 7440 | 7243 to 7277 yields 1.07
